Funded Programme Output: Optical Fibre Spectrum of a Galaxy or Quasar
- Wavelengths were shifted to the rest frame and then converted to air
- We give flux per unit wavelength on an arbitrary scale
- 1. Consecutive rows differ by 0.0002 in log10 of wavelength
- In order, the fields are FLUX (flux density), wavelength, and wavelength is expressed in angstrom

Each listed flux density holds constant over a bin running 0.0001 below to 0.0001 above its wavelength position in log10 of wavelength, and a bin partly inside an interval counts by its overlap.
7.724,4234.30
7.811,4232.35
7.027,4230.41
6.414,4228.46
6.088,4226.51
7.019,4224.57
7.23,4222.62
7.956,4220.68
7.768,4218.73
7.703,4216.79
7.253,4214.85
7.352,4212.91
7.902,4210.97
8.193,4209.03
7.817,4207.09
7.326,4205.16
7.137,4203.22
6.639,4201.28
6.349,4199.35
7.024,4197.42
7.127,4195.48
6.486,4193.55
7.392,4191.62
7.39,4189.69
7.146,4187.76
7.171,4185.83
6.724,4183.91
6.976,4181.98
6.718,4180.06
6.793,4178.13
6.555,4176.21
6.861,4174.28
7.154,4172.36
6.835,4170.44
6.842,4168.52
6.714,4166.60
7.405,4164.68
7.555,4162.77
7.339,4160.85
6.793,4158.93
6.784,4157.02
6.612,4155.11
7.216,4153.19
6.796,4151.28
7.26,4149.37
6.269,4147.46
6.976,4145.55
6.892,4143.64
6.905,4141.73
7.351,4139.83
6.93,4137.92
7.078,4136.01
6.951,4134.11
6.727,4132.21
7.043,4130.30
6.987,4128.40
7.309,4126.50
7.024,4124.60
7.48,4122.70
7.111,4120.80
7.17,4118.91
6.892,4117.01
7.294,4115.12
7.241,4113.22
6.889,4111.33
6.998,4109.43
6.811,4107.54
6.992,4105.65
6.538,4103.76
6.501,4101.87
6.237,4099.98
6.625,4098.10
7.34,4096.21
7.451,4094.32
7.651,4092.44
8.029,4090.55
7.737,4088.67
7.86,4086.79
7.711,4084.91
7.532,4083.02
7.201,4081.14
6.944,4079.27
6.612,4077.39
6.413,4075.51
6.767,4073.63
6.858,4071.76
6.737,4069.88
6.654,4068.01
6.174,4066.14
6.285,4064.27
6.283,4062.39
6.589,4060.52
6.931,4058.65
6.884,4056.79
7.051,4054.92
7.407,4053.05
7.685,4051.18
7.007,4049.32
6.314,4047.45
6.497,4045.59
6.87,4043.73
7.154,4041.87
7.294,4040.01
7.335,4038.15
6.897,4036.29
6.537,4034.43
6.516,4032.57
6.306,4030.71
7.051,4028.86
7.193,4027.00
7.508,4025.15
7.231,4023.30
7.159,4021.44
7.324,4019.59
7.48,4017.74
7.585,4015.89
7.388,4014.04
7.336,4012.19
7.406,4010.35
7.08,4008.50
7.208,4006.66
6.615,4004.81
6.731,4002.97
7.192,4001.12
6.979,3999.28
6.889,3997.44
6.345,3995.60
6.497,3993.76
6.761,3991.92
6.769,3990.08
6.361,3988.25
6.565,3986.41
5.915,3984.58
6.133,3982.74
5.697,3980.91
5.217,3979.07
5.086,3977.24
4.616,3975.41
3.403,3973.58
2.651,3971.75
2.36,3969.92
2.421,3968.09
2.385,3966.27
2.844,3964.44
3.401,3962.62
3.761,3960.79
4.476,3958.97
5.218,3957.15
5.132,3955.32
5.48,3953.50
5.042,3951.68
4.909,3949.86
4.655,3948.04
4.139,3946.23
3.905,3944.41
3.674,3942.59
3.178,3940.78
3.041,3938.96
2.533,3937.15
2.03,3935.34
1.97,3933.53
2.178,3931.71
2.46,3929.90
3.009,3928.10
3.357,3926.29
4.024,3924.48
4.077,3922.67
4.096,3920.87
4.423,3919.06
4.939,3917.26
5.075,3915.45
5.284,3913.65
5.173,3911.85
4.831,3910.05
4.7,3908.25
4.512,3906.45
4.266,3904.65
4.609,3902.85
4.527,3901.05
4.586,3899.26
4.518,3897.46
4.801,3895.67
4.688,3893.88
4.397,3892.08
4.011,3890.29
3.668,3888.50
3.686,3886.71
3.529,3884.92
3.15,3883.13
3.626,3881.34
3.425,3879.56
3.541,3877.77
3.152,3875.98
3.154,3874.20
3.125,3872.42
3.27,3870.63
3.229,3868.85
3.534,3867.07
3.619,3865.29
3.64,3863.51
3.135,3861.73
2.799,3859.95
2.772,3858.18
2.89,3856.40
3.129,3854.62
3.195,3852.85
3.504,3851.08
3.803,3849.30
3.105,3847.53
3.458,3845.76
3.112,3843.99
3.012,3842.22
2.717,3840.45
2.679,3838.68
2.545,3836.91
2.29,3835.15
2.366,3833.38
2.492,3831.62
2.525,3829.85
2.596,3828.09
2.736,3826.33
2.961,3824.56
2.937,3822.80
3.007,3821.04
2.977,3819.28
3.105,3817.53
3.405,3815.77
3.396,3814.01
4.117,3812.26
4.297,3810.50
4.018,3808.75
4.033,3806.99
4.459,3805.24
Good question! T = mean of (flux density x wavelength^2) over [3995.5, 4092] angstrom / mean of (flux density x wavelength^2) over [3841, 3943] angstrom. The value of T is 2.08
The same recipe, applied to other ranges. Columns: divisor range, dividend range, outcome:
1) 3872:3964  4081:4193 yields 1.98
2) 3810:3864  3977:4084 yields 2.47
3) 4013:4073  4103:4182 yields 1.06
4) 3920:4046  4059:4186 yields 1.39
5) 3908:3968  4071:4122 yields 1.97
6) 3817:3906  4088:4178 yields 2.39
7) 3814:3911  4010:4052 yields 2.24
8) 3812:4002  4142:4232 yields 2.05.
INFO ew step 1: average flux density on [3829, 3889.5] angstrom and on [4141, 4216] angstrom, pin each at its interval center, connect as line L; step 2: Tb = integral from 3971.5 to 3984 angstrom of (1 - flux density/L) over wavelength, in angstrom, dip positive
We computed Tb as -0.6 angstrom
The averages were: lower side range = 3.15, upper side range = 7.05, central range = 4.83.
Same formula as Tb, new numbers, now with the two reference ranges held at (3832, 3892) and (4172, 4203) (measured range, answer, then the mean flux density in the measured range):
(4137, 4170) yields -2.3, 6.98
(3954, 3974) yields 3.9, 3.5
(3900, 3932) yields -3.5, 4.24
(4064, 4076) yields -2.2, 6.58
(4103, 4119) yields -2.5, 6.97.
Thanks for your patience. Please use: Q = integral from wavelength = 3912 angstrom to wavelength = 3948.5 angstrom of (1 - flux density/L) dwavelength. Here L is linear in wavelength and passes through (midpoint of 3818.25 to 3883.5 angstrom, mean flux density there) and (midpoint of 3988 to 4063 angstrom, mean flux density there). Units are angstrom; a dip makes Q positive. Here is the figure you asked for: 8.95 angstrom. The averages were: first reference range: 3.06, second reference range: 6.98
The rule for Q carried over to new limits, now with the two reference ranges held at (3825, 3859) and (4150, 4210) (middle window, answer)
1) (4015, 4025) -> -4.5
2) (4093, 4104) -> -1.5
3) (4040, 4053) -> -3.8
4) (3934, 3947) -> 3.0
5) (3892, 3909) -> -4.5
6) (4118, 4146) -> -2.7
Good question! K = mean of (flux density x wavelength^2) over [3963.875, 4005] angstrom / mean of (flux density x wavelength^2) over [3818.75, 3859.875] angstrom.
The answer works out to 2.0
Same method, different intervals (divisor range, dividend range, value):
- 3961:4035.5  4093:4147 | 1.24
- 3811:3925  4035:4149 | 2.17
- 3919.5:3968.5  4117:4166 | 2.14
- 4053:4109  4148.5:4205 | 1.05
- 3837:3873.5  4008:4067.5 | 2.42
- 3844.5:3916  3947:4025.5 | 1.57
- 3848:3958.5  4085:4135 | 2.05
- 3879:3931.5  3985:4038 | 1.76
